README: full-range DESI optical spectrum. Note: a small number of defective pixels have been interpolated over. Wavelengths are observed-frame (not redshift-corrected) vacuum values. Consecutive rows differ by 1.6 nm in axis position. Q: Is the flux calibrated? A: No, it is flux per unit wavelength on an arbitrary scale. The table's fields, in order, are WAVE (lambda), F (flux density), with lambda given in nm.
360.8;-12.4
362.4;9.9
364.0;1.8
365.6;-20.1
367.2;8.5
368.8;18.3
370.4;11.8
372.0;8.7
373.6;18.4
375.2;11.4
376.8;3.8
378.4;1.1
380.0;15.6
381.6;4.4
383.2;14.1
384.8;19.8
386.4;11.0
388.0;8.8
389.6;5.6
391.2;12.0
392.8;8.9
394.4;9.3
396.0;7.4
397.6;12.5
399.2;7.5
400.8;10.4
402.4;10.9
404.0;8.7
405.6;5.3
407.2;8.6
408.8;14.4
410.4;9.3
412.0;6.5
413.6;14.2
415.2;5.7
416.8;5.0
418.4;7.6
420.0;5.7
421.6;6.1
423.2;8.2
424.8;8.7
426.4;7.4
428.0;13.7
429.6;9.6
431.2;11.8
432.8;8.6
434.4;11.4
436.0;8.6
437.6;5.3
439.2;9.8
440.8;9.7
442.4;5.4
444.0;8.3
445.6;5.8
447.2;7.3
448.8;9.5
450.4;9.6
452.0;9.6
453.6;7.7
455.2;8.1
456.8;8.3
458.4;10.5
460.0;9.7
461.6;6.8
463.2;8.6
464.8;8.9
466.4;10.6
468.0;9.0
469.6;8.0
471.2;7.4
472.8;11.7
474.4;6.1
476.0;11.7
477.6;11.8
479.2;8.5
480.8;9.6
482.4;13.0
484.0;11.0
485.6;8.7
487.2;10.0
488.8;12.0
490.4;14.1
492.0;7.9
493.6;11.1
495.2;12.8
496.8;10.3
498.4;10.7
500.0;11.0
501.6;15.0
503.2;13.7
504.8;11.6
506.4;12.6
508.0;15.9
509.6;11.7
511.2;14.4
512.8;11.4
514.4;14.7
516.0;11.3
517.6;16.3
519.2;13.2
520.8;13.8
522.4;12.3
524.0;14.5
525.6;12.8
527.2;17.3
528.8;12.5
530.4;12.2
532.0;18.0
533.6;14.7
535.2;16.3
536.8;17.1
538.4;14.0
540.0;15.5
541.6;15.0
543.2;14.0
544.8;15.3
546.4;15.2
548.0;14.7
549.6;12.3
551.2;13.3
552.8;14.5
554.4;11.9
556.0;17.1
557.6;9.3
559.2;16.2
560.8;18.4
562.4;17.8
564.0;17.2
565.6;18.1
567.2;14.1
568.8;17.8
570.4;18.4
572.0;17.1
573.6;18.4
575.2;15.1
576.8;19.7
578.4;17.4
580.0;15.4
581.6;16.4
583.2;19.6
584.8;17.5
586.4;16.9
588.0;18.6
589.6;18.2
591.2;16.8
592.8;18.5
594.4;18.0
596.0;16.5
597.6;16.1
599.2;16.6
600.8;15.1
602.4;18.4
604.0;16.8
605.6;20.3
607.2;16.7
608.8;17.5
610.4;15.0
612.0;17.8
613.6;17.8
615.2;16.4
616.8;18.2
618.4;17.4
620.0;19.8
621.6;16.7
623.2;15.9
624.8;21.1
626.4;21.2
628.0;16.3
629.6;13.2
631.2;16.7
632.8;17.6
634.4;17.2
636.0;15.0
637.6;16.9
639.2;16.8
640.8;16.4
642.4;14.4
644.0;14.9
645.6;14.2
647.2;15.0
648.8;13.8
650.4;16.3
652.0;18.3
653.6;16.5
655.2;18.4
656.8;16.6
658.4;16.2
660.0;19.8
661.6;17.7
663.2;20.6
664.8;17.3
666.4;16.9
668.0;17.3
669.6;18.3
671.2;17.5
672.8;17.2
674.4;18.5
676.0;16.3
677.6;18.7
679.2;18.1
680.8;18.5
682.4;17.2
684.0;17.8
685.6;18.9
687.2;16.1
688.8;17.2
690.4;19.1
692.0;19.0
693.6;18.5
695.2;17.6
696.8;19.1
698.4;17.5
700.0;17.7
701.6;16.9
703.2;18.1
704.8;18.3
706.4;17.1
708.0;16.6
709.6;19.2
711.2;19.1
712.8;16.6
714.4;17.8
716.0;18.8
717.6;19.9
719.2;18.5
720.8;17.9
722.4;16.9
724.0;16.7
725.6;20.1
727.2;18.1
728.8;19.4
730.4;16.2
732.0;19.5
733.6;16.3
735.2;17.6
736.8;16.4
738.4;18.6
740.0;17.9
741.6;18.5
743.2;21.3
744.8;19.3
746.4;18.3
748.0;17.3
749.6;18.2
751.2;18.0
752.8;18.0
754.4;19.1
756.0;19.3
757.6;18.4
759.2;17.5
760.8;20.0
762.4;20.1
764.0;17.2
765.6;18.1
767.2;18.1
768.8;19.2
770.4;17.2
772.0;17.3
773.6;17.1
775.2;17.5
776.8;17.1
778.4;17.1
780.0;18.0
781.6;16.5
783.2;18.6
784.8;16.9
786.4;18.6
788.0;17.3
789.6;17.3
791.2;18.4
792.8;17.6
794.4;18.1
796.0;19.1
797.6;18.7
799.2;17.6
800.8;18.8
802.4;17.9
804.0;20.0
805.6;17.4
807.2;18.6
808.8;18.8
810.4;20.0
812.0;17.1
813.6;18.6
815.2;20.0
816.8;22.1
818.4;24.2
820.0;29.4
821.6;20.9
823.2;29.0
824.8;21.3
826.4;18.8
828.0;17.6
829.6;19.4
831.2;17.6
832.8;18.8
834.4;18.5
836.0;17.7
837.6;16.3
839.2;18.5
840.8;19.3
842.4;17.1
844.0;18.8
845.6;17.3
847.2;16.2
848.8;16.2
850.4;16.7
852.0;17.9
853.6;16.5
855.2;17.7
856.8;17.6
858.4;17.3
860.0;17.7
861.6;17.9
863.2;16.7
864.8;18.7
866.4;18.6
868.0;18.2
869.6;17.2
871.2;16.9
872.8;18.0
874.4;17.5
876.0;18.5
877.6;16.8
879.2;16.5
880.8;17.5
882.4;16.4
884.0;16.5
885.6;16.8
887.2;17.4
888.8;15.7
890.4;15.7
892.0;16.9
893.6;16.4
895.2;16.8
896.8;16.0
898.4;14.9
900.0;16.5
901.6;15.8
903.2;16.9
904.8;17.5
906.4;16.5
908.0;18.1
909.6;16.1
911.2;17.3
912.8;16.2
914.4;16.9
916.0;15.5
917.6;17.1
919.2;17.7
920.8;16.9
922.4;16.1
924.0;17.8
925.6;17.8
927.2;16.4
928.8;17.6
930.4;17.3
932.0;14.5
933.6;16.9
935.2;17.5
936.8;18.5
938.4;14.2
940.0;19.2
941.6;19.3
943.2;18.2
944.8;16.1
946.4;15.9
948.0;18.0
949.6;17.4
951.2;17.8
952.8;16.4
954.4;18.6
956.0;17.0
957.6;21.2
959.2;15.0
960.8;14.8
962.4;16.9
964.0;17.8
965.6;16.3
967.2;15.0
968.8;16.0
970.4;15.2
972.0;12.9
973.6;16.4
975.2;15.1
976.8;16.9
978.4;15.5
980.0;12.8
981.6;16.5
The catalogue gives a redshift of 0.249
